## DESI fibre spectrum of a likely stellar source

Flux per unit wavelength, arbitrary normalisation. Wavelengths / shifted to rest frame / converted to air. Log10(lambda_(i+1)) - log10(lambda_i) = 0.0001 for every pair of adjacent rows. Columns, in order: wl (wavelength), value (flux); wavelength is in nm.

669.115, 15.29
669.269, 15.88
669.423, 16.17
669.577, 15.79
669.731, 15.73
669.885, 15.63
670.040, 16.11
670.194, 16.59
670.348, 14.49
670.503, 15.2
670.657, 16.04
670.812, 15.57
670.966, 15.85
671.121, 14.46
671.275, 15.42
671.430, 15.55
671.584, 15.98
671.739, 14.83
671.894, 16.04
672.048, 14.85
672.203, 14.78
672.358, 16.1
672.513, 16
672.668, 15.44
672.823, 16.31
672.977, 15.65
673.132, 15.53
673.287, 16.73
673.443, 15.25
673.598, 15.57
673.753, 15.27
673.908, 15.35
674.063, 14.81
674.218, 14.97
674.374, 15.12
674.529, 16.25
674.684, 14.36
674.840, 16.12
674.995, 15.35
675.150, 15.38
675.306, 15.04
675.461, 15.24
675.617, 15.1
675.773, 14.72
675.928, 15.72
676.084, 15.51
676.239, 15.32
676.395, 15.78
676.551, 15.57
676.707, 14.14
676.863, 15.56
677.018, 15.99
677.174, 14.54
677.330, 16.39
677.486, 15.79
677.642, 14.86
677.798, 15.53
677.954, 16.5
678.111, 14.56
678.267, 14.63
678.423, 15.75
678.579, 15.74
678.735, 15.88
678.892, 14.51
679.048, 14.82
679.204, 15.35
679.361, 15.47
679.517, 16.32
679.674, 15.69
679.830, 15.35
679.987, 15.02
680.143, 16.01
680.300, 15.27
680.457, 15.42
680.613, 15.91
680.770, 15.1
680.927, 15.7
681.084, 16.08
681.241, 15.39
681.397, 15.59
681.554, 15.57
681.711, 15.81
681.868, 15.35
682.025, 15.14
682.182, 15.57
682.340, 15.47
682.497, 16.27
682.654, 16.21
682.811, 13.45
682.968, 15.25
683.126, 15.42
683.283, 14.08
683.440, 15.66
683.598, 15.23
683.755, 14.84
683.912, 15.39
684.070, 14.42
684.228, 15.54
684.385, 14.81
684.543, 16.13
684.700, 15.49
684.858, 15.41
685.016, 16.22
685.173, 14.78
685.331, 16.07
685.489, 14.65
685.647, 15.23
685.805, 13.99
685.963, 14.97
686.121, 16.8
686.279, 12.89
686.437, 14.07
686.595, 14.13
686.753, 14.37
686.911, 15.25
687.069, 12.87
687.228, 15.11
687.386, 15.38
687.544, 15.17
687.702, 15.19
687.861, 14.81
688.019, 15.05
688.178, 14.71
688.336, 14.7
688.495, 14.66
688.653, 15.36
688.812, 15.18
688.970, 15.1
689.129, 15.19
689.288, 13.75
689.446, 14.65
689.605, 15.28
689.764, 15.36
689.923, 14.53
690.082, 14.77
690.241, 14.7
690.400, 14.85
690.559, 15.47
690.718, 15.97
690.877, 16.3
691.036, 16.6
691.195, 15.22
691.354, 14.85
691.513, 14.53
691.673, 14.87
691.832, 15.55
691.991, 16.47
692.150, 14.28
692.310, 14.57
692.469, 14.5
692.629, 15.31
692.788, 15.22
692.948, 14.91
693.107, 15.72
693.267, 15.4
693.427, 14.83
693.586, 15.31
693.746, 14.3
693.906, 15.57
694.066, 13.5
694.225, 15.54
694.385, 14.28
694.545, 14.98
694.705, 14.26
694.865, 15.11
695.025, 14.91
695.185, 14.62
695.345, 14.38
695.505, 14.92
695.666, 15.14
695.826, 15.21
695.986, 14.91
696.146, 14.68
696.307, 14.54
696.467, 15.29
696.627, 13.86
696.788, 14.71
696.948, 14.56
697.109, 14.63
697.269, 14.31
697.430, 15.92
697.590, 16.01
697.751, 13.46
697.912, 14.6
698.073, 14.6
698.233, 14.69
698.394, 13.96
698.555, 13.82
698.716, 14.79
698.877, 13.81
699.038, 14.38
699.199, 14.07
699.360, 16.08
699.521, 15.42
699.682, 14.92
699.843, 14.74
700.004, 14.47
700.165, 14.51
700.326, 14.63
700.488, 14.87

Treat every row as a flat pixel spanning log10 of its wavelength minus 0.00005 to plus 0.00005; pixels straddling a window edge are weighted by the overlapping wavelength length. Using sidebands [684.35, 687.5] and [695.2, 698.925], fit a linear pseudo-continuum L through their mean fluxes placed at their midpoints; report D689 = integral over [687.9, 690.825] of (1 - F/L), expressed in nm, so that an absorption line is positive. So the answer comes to -0.02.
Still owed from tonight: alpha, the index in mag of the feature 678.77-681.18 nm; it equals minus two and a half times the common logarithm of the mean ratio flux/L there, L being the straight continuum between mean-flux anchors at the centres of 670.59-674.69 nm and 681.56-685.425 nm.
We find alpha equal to -0.01 mag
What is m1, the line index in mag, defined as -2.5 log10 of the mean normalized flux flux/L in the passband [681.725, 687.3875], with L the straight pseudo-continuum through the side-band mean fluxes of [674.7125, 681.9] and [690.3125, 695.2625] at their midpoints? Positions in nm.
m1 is 0.02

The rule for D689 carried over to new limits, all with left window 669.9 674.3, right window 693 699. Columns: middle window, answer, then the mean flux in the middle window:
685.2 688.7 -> 0.057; 14.8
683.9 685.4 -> -0.031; 15.4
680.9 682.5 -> -0.041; 15.6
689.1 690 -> 0.010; 14.8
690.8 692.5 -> -0.045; 15.3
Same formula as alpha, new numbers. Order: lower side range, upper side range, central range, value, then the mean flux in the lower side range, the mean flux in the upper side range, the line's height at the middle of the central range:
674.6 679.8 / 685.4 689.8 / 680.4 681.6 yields -0.03 mag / 15.4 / 14.8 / 15.2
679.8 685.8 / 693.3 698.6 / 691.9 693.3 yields -0.02 mag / 15.4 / 14.7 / 14.9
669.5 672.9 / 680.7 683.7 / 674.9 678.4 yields 0.01 mag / 15.6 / 15.4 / 15.5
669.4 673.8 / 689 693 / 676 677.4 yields 0.00 mag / 15.6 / 15.1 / 15.5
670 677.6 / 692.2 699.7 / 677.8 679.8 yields -0.01 mag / 15.5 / 14.8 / 15.3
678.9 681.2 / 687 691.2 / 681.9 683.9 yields 0.01 mag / 15.5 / 15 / 15.4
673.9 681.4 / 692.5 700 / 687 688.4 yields 0.02 mag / 15.4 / 14.8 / 15.1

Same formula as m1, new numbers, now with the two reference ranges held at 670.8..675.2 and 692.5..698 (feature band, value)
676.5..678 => -0.008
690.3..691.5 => -0.041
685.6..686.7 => 0.040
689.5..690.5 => 0.006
